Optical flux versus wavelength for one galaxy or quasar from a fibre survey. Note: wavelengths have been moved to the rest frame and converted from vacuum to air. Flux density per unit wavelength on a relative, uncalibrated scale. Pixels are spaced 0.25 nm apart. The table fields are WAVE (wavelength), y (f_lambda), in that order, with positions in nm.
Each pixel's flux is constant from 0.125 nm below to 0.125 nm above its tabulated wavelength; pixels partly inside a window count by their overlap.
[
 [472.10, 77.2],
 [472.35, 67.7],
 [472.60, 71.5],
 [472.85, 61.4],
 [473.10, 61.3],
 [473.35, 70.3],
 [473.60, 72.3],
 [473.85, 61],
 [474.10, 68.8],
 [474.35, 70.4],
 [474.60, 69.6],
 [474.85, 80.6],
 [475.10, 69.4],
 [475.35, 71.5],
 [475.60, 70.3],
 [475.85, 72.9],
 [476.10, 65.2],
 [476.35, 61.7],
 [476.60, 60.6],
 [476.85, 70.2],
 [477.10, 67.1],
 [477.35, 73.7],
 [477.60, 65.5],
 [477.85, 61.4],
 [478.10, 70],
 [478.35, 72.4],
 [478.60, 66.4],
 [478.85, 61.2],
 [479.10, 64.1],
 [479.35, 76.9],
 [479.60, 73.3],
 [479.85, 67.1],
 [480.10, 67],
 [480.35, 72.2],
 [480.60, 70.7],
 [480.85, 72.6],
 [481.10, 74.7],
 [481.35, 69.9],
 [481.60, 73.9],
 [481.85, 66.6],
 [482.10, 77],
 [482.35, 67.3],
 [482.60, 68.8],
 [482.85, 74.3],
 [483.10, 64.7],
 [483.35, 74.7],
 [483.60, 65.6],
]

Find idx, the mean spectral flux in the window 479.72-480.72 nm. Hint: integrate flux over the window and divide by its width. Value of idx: 69.3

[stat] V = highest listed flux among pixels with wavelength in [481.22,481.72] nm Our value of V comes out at 73.9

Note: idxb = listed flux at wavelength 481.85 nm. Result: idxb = 66.6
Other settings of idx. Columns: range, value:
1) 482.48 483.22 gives 69.3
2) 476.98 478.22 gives 67.5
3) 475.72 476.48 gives 66.6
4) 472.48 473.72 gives 67.3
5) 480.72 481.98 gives 71.6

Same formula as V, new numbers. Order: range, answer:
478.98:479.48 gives 76.9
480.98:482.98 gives 77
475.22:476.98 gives 72.9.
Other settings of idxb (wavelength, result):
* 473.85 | 61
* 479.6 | 73.3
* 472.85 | 61.4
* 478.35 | 72.4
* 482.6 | 68.8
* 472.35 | 67.7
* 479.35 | 76.9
